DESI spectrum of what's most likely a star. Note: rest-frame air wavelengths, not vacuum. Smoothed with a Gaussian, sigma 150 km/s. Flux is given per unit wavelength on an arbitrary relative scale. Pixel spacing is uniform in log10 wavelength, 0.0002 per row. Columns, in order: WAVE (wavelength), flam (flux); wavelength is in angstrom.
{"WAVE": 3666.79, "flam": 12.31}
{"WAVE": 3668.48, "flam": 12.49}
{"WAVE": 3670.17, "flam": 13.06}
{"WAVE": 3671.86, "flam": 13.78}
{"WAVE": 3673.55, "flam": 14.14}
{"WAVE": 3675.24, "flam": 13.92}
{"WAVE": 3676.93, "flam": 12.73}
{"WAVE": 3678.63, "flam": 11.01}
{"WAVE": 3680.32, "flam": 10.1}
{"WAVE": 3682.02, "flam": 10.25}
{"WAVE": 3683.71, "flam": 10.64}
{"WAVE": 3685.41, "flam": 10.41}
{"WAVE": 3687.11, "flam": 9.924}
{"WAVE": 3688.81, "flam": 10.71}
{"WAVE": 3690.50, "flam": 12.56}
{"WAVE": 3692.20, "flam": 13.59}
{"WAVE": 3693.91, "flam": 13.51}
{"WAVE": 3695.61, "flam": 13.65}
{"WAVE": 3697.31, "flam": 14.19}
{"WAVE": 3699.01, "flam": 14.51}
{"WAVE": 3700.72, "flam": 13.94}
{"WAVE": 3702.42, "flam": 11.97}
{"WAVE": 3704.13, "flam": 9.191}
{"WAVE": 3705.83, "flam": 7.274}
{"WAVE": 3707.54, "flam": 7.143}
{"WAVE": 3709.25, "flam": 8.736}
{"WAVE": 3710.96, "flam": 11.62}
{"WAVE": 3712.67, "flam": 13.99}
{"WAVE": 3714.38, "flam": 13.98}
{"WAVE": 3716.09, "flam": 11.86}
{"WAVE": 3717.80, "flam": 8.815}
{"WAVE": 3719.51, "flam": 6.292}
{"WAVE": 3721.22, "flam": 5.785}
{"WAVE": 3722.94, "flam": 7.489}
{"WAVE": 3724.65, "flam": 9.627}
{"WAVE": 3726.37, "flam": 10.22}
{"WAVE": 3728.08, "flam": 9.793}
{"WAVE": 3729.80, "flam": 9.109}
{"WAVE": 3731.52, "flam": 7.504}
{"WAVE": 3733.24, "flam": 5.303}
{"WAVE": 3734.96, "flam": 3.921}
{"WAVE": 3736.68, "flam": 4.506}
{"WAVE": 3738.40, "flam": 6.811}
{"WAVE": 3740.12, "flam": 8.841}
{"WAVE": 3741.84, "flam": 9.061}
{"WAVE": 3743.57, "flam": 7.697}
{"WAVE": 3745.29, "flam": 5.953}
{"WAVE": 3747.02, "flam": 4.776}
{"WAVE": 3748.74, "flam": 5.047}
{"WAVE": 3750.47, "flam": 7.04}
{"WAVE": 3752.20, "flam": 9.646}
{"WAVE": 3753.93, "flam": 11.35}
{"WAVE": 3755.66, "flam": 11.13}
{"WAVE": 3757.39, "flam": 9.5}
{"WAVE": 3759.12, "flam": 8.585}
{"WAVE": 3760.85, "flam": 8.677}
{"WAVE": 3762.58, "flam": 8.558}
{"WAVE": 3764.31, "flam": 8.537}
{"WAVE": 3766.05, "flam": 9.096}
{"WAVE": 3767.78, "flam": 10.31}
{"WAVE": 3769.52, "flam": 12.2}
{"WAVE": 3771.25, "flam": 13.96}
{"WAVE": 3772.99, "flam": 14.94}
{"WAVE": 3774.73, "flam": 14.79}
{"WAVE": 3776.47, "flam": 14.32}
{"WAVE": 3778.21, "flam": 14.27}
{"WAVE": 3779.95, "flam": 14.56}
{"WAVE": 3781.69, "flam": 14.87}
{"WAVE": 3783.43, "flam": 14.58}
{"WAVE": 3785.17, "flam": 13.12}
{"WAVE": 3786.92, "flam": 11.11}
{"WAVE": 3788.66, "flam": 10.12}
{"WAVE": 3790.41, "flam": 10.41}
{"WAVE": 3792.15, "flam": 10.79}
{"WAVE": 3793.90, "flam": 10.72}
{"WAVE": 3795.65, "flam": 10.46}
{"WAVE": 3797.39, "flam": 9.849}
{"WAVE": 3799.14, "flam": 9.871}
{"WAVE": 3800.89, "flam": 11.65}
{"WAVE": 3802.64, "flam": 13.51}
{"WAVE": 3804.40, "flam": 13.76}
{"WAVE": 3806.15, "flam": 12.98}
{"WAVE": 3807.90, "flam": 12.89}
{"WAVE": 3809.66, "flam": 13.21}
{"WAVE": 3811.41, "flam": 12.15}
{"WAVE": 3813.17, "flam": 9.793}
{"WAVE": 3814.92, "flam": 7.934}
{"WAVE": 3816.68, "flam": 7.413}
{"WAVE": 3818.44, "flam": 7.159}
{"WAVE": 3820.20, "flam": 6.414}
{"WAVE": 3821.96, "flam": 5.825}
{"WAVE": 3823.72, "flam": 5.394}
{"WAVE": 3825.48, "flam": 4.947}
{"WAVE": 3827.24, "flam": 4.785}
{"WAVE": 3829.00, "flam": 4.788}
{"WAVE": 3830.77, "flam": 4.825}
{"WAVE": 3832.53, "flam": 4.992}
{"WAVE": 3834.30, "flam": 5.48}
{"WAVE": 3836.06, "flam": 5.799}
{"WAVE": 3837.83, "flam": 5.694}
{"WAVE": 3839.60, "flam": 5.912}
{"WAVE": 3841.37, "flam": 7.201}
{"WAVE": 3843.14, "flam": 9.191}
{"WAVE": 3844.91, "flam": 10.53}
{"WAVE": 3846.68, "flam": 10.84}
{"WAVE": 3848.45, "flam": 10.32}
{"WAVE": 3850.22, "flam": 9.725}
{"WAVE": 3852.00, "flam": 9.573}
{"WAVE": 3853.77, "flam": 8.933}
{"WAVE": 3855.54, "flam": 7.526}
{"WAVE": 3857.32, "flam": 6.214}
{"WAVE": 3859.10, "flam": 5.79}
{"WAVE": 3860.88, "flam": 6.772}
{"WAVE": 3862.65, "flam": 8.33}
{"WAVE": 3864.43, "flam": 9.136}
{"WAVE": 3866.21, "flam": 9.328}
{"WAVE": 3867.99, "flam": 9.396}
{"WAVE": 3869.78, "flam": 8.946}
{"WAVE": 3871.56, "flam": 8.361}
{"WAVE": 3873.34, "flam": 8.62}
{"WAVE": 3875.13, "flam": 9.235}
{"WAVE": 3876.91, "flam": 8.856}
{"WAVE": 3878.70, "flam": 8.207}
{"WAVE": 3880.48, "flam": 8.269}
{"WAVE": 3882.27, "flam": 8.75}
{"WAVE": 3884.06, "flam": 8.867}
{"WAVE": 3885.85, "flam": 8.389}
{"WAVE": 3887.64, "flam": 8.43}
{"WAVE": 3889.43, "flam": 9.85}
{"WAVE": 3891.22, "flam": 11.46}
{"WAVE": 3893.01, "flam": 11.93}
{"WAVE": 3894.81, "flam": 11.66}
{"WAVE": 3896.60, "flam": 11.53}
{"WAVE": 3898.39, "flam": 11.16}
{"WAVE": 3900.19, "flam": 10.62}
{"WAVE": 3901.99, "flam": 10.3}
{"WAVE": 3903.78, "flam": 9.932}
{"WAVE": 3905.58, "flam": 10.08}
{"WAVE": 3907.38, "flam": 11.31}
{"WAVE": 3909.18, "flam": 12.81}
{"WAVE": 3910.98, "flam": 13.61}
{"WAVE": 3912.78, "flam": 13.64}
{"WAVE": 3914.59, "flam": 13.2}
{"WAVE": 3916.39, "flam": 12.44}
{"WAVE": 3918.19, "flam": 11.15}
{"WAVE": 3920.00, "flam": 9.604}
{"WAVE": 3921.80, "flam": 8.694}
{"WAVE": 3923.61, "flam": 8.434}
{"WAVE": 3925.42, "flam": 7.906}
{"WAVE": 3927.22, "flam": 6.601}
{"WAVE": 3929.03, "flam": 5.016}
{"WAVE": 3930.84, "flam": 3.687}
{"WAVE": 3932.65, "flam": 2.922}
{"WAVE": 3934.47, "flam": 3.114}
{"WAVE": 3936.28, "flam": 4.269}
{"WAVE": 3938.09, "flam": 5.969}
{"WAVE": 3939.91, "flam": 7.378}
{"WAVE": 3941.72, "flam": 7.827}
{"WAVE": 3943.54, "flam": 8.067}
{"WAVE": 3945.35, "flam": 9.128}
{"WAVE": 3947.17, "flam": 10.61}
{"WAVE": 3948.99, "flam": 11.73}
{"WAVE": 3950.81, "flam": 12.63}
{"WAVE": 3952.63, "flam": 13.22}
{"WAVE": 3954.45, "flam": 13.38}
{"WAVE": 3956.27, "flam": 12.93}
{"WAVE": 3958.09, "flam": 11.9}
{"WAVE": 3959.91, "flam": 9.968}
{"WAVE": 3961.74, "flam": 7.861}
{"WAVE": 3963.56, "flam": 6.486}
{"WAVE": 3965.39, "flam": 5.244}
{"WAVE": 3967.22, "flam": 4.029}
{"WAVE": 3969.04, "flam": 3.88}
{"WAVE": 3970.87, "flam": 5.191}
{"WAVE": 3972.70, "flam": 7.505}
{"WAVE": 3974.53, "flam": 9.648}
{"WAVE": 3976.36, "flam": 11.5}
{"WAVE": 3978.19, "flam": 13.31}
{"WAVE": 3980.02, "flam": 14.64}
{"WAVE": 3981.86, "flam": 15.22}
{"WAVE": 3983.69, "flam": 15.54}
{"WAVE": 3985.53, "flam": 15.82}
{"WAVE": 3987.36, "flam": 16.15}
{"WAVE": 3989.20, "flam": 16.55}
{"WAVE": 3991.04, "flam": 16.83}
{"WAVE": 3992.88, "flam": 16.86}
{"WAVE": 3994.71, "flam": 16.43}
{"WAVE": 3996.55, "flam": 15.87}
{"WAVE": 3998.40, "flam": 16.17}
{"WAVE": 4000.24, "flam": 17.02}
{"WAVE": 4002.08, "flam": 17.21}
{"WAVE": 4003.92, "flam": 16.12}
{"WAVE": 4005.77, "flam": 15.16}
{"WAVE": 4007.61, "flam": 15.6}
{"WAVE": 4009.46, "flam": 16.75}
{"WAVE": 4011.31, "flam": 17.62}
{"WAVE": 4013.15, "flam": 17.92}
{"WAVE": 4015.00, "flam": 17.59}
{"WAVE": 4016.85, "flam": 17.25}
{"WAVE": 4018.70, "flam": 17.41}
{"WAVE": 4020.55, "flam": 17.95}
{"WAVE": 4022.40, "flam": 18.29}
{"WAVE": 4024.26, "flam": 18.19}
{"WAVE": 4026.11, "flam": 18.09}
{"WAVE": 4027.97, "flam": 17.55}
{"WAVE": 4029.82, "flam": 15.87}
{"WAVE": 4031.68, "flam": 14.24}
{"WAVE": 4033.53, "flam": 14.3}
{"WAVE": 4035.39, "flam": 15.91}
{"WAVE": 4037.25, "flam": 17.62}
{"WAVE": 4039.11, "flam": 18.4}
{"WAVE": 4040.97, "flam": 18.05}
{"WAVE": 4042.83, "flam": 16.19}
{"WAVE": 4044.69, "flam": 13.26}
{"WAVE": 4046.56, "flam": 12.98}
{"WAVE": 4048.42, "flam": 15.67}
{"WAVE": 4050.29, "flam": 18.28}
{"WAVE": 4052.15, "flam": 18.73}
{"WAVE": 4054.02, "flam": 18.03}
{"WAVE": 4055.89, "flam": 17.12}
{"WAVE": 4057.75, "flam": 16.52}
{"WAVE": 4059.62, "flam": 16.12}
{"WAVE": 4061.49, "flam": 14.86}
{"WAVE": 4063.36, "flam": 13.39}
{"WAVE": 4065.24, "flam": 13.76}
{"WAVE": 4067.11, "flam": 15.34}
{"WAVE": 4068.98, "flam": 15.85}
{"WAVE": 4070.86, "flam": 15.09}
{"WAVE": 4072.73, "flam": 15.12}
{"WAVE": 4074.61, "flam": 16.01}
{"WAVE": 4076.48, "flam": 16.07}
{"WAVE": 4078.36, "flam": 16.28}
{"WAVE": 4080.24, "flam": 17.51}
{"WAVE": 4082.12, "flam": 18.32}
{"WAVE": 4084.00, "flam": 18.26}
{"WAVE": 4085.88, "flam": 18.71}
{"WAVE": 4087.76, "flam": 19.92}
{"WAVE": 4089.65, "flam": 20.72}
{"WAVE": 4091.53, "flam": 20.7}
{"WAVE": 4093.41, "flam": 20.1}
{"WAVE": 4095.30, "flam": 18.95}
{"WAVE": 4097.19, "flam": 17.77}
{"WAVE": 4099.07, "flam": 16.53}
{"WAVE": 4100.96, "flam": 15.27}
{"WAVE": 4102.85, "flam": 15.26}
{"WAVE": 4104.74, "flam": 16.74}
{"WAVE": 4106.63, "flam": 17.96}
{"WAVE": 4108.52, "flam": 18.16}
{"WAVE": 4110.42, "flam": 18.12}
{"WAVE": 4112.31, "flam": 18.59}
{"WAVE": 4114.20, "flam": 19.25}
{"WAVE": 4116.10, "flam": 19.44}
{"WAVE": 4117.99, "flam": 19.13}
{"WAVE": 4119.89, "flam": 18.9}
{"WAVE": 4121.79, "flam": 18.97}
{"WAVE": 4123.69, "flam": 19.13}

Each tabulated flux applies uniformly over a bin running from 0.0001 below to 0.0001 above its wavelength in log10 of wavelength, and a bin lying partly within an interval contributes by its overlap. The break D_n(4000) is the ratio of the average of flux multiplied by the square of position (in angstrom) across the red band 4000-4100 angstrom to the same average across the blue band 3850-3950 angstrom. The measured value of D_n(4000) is 2.03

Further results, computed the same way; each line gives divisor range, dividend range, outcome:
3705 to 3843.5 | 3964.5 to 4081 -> 1.87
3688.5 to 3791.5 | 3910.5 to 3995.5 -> 1.11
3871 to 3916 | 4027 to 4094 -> 1.74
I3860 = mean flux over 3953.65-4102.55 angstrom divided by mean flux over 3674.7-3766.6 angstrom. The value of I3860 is 1.60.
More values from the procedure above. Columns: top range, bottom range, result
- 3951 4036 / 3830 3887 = 1.75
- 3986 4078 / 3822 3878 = 2.16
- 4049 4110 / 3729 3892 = 1.88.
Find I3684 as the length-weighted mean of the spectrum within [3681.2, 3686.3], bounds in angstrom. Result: 10.4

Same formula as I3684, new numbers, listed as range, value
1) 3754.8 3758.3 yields 10.3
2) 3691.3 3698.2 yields 13.7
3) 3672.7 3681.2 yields 12.4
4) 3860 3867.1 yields 8.4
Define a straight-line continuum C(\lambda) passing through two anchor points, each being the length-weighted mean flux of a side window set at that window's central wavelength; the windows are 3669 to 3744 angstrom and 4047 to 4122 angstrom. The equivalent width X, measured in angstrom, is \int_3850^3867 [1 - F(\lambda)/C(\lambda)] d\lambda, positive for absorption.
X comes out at 6.6 angstrom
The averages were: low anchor 10.3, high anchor 17.3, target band 8.06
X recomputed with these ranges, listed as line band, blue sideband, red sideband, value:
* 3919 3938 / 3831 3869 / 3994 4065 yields 9.1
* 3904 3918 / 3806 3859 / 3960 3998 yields -3.2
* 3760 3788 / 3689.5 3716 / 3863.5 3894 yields -4.0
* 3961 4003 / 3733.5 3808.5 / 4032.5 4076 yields 6.3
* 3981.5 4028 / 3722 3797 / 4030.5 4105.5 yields -4.6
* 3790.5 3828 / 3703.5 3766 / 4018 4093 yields 2.5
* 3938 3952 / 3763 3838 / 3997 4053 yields 4.8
